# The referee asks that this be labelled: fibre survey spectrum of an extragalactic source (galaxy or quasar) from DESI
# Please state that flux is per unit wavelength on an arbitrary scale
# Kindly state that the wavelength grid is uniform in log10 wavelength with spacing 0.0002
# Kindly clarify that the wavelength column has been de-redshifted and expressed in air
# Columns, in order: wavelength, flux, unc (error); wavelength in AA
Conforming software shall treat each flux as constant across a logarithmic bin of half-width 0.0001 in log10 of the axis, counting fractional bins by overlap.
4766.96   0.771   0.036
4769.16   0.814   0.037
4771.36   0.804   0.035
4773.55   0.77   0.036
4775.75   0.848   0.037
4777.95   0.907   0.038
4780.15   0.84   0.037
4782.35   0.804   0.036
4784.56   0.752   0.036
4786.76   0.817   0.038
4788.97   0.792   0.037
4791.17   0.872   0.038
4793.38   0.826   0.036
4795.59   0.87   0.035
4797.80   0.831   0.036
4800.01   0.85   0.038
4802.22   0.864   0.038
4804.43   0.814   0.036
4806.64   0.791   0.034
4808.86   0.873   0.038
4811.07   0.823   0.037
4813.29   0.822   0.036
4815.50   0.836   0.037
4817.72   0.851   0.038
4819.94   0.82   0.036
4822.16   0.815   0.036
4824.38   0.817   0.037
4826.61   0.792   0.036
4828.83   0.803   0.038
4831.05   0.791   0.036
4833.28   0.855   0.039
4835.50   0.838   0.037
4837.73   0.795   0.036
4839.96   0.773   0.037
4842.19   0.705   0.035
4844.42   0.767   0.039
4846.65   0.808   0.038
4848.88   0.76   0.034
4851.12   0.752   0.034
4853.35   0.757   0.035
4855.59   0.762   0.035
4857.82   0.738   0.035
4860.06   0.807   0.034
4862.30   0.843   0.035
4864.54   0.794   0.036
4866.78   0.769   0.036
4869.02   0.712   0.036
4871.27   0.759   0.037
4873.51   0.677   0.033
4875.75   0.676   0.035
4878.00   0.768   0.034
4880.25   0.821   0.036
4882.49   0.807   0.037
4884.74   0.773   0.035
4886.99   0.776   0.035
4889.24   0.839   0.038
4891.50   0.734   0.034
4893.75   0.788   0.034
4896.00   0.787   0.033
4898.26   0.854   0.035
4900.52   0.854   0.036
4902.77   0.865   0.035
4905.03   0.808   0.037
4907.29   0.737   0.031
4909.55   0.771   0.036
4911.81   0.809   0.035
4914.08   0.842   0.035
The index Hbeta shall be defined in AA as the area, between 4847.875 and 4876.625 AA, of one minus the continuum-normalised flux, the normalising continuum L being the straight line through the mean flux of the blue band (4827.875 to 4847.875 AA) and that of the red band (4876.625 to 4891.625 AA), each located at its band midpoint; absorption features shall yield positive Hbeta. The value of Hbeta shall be 1.3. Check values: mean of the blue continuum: 0.793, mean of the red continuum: 0.79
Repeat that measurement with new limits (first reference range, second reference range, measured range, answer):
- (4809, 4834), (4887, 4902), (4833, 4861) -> 1.4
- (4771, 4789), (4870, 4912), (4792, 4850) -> -0.8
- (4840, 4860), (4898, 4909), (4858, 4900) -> 0.8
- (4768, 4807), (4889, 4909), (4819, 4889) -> 3.0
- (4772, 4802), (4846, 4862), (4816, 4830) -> -0.3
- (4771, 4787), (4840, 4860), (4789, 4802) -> -0.7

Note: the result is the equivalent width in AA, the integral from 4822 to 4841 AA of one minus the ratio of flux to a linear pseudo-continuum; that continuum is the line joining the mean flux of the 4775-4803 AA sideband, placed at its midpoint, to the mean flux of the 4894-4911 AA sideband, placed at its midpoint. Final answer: 0.4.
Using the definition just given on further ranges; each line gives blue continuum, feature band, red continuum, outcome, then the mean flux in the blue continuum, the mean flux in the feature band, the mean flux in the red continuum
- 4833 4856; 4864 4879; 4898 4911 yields 1.11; 0.777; 0.734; 0.812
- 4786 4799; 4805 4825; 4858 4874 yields -0.32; 0.835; 0.828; 0.767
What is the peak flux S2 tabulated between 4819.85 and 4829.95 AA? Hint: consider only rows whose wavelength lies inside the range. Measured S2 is 0.82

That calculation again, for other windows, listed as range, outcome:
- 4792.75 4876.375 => 0.873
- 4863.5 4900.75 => 0.854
